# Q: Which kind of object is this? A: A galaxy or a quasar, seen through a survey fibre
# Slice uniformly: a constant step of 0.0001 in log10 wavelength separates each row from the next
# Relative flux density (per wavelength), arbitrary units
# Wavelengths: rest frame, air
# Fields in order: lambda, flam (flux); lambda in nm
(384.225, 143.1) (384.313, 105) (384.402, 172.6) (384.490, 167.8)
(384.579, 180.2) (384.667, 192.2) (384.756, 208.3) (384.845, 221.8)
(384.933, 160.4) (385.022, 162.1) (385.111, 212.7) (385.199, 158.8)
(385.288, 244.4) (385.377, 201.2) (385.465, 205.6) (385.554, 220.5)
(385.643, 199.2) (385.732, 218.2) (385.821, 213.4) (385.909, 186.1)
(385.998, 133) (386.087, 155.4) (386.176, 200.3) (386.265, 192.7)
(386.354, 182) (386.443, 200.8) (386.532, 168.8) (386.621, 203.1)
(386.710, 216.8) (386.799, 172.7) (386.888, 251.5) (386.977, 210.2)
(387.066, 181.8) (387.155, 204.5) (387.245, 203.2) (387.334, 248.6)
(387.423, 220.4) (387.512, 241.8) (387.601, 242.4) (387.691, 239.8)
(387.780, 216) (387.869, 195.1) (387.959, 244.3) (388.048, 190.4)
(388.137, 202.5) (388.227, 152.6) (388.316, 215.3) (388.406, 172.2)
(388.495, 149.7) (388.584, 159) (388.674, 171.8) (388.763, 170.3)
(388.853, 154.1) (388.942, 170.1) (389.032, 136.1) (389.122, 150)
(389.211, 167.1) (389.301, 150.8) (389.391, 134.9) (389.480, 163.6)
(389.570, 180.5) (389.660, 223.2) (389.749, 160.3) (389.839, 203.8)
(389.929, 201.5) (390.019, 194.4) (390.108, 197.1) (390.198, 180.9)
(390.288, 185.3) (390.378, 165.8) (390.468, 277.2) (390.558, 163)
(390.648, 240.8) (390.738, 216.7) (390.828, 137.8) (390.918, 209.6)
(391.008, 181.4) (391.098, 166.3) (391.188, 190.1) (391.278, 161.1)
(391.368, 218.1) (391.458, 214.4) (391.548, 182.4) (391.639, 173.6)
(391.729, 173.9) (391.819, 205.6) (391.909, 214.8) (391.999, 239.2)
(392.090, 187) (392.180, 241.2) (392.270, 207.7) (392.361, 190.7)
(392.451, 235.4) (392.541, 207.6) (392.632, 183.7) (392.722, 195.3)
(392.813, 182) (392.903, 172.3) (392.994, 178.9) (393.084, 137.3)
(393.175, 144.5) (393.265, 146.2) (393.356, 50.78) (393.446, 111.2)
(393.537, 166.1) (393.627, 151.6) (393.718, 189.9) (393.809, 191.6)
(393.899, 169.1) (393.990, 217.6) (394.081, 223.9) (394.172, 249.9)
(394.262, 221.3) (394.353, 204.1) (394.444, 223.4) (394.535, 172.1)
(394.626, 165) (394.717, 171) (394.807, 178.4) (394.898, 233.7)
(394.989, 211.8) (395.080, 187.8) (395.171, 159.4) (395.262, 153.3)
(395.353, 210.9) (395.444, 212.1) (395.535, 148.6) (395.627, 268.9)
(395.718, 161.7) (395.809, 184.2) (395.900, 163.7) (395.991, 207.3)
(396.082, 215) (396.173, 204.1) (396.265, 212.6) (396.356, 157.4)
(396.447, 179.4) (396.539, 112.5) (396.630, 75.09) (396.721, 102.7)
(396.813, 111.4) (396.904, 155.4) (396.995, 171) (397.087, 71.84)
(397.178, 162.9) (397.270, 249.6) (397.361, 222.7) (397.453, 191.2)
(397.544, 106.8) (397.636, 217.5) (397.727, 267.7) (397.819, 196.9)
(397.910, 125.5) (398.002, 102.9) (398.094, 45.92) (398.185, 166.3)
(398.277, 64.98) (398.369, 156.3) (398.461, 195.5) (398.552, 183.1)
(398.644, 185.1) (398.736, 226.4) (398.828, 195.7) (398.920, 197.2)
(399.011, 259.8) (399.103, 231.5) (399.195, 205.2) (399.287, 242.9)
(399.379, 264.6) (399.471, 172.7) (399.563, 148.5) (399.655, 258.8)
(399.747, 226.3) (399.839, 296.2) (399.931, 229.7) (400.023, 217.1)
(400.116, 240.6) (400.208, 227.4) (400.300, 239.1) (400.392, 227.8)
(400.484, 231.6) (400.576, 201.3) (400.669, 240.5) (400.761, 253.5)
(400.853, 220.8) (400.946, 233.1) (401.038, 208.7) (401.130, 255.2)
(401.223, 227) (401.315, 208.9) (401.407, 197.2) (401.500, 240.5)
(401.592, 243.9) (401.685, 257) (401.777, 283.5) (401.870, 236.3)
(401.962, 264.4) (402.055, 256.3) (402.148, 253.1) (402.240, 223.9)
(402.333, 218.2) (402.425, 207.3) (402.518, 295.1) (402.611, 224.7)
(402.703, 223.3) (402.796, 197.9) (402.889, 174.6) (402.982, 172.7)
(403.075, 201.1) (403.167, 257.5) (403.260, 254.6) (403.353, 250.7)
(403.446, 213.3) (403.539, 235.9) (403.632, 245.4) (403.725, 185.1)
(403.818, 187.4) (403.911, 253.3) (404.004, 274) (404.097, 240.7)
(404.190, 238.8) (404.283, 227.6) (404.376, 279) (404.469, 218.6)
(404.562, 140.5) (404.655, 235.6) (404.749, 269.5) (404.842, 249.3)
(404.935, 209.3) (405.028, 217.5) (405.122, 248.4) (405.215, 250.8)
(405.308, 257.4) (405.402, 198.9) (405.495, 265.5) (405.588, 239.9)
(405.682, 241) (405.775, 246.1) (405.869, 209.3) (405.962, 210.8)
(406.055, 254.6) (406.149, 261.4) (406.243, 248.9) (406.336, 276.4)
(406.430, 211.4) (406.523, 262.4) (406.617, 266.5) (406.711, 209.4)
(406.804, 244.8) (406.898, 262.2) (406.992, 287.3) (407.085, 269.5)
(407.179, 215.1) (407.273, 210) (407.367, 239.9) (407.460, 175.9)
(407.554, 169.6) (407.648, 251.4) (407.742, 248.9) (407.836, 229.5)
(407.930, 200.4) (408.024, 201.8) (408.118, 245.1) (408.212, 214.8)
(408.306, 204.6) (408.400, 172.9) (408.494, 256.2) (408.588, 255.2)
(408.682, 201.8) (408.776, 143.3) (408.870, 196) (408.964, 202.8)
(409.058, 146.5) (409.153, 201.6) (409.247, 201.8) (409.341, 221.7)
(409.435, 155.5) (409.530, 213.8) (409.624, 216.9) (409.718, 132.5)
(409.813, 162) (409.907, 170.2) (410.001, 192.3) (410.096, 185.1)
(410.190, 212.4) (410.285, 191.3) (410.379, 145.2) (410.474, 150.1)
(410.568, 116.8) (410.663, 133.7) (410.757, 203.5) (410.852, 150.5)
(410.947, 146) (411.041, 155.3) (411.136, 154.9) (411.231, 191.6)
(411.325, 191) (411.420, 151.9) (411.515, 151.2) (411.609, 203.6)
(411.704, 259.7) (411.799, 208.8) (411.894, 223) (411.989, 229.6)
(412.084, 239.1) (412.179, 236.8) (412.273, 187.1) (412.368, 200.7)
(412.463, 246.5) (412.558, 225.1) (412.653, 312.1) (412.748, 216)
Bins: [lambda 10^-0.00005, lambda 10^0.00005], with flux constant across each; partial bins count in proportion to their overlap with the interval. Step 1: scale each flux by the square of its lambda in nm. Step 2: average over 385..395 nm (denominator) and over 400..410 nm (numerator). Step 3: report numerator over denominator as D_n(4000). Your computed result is 1.3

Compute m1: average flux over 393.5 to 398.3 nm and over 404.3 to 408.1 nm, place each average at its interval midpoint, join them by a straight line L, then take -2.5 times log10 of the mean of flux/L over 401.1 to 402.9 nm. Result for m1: -0.12 mag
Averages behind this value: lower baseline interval 176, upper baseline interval 235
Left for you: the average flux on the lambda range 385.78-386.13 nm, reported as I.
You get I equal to 172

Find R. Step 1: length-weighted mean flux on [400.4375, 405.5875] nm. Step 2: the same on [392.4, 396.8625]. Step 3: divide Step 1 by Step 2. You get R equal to 1.3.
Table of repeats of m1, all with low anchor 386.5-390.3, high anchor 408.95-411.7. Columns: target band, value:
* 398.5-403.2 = -0.241 mag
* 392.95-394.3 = 0.104 mag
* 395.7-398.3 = 0.158 mag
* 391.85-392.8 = -0.116 mag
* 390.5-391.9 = -0.010 mag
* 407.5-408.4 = -0.215 mag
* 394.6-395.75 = -0.024 mag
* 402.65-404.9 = -0.248 mag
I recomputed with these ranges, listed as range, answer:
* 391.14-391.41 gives 189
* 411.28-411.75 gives 191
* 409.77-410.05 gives 175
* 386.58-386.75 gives 210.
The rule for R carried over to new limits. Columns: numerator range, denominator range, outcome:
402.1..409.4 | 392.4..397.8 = 1.27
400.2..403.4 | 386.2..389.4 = 1.21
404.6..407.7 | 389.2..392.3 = 1.24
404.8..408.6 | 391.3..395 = 1.24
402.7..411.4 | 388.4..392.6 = 1.14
